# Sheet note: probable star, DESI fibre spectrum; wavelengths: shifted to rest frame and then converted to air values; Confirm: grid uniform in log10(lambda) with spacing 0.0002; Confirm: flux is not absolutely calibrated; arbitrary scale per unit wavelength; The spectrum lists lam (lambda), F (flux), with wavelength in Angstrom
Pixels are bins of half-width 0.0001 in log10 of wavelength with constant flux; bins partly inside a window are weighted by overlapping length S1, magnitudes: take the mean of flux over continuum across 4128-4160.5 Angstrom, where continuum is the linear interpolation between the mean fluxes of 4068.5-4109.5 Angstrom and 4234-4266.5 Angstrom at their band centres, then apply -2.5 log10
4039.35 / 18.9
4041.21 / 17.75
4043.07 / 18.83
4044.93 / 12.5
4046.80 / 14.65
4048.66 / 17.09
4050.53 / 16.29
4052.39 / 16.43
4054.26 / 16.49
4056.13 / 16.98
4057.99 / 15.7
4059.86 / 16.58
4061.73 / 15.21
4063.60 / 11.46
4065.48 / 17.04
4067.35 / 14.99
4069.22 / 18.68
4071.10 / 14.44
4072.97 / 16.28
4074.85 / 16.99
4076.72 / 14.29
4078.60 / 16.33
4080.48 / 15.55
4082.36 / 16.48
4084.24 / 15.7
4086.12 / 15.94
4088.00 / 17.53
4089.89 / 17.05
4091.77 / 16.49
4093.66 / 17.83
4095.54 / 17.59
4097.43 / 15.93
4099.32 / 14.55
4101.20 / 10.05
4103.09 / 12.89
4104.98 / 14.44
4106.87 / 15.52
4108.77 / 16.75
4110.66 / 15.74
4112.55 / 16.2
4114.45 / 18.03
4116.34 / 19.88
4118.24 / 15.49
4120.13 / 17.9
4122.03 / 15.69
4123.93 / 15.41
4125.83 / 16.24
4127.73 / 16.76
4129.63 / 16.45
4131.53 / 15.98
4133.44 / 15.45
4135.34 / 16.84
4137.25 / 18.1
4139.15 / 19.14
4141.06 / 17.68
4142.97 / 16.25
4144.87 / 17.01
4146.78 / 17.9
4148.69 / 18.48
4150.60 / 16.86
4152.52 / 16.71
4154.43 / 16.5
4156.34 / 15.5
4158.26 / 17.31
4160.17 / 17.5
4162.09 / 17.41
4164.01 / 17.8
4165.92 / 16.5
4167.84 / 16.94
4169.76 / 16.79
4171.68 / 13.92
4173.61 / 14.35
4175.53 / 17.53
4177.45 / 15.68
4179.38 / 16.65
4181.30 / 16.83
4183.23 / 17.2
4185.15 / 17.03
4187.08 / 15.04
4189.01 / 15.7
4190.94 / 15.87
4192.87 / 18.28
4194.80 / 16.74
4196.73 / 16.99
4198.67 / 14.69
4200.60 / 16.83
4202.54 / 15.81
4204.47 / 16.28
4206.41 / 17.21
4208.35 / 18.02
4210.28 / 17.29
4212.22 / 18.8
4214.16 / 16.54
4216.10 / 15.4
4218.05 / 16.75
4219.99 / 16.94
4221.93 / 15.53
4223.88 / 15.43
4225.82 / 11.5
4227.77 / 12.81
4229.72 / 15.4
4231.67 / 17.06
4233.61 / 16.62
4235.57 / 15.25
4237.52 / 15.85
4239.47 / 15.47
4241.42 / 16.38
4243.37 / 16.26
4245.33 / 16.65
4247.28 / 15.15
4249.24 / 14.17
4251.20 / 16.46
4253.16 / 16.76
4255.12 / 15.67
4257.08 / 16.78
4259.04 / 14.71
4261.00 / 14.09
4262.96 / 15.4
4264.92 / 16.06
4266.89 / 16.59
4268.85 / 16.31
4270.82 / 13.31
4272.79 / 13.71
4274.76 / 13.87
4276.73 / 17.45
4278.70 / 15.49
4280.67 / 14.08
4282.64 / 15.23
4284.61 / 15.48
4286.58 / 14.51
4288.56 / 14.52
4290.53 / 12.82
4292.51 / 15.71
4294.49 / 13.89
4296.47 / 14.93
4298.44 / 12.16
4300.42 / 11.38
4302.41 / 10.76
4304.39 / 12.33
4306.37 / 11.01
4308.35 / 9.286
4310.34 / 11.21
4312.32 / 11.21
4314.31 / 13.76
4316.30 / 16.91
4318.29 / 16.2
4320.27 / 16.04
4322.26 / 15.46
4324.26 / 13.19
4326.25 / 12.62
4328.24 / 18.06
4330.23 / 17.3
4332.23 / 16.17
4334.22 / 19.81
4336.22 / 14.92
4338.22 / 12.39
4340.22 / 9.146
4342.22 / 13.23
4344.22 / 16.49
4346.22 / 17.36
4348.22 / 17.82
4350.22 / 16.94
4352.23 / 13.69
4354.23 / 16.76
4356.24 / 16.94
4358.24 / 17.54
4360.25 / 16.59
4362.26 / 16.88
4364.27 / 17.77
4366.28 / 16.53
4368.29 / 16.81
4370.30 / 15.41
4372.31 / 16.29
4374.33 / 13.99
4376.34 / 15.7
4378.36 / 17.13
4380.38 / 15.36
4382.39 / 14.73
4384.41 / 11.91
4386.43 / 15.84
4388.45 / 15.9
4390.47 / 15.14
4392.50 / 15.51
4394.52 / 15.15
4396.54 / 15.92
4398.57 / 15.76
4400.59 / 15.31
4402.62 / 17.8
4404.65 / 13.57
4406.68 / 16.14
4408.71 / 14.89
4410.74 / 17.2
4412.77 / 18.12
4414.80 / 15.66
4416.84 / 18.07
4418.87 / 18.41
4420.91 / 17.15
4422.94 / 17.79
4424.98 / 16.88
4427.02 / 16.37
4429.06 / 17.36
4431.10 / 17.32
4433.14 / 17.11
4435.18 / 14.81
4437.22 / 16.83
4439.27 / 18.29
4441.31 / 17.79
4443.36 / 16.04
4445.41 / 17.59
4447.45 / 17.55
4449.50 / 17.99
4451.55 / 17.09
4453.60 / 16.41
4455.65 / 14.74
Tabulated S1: -0.085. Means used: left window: 15.8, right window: 15.7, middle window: 17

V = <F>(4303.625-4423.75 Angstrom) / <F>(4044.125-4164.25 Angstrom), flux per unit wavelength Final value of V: 0.95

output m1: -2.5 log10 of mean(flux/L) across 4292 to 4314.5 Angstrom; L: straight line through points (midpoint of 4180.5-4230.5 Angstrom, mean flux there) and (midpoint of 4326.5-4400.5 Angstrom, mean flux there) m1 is 0.29 mag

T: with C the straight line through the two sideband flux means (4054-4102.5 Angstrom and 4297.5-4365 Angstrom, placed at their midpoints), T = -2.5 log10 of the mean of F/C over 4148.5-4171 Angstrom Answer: -0.10 mag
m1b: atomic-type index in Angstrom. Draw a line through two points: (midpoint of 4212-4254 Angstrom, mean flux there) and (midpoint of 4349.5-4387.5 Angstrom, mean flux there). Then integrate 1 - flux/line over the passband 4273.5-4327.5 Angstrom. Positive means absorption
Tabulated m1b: 7.0 Angstrom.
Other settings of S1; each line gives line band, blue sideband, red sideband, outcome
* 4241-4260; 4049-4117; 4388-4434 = 0.02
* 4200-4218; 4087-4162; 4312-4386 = -0.05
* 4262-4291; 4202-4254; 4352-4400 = 0.06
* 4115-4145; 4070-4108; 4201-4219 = -0.06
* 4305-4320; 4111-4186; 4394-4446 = 0.28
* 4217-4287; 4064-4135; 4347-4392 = 0.04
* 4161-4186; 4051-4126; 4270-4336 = -0.08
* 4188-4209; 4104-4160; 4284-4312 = -0.09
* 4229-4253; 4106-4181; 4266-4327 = -0.07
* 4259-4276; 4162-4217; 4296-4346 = 0.00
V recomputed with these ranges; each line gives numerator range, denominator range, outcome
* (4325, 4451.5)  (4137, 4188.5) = 0.96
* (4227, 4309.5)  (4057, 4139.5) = 0.92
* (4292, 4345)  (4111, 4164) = 0.82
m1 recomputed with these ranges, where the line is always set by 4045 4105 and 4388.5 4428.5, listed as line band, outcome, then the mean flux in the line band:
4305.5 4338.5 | 0.12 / 14.5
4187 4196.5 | -0.04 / 16.5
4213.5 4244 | 0.03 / 15.6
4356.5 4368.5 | -0.05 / 17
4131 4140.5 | -0.09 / 17.2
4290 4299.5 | 0.16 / 13.9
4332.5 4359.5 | 0.04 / 15.6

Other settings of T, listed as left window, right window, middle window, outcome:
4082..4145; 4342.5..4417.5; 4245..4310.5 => 0.13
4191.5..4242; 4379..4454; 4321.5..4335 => 0.02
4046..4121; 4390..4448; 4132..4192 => -0.04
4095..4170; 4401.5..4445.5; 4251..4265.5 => 0.06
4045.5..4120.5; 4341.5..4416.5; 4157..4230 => -0.02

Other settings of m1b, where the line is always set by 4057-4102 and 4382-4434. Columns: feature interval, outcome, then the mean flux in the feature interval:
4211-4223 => -0.5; 16.7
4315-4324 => 0.2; 15.8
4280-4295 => 1.4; 14.6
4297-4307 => 2.7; 11.7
